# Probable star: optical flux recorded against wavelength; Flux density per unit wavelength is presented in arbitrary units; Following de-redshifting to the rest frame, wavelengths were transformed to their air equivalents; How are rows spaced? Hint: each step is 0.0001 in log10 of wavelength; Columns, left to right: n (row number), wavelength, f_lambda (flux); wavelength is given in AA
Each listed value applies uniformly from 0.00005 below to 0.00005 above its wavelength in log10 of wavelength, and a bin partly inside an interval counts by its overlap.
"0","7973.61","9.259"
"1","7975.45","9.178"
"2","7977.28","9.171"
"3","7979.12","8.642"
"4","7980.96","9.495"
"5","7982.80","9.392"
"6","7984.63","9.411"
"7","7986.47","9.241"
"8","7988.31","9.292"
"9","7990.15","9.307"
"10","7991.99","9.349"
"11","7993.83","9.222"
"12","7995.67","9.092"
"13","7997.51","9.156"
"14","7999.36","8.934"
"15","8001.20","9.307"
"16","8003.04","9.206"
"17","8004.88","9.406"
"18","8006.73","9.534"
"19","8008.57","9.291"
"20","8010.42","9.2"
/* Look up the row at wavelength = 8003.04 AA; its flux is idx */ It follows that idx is 9.206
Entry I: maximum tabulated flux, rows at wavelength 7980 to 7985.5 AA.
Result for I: 9.495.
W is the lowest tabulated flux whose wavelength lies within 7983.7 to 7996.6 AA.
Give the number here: 9.092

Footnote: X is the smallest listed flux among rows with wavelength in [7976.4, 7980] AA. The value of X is 8.642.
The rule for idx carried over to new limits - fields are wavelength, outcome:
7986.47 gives 9.241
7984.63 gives 9.411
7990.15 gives 9.307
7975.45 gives 9.178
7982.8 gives 9.392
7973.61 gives 9.259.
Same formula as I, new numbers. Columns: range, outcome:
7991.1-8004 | 9.349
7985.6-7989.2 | 9.292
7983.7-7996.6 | 9.411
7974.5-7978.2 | 9.178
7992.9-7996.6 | 9.222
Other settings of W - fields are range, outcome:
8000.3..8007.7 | 9.206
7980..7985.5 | 9.392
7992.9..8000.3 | 8.934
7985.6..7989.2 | 9.241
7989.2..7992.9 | 9.307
